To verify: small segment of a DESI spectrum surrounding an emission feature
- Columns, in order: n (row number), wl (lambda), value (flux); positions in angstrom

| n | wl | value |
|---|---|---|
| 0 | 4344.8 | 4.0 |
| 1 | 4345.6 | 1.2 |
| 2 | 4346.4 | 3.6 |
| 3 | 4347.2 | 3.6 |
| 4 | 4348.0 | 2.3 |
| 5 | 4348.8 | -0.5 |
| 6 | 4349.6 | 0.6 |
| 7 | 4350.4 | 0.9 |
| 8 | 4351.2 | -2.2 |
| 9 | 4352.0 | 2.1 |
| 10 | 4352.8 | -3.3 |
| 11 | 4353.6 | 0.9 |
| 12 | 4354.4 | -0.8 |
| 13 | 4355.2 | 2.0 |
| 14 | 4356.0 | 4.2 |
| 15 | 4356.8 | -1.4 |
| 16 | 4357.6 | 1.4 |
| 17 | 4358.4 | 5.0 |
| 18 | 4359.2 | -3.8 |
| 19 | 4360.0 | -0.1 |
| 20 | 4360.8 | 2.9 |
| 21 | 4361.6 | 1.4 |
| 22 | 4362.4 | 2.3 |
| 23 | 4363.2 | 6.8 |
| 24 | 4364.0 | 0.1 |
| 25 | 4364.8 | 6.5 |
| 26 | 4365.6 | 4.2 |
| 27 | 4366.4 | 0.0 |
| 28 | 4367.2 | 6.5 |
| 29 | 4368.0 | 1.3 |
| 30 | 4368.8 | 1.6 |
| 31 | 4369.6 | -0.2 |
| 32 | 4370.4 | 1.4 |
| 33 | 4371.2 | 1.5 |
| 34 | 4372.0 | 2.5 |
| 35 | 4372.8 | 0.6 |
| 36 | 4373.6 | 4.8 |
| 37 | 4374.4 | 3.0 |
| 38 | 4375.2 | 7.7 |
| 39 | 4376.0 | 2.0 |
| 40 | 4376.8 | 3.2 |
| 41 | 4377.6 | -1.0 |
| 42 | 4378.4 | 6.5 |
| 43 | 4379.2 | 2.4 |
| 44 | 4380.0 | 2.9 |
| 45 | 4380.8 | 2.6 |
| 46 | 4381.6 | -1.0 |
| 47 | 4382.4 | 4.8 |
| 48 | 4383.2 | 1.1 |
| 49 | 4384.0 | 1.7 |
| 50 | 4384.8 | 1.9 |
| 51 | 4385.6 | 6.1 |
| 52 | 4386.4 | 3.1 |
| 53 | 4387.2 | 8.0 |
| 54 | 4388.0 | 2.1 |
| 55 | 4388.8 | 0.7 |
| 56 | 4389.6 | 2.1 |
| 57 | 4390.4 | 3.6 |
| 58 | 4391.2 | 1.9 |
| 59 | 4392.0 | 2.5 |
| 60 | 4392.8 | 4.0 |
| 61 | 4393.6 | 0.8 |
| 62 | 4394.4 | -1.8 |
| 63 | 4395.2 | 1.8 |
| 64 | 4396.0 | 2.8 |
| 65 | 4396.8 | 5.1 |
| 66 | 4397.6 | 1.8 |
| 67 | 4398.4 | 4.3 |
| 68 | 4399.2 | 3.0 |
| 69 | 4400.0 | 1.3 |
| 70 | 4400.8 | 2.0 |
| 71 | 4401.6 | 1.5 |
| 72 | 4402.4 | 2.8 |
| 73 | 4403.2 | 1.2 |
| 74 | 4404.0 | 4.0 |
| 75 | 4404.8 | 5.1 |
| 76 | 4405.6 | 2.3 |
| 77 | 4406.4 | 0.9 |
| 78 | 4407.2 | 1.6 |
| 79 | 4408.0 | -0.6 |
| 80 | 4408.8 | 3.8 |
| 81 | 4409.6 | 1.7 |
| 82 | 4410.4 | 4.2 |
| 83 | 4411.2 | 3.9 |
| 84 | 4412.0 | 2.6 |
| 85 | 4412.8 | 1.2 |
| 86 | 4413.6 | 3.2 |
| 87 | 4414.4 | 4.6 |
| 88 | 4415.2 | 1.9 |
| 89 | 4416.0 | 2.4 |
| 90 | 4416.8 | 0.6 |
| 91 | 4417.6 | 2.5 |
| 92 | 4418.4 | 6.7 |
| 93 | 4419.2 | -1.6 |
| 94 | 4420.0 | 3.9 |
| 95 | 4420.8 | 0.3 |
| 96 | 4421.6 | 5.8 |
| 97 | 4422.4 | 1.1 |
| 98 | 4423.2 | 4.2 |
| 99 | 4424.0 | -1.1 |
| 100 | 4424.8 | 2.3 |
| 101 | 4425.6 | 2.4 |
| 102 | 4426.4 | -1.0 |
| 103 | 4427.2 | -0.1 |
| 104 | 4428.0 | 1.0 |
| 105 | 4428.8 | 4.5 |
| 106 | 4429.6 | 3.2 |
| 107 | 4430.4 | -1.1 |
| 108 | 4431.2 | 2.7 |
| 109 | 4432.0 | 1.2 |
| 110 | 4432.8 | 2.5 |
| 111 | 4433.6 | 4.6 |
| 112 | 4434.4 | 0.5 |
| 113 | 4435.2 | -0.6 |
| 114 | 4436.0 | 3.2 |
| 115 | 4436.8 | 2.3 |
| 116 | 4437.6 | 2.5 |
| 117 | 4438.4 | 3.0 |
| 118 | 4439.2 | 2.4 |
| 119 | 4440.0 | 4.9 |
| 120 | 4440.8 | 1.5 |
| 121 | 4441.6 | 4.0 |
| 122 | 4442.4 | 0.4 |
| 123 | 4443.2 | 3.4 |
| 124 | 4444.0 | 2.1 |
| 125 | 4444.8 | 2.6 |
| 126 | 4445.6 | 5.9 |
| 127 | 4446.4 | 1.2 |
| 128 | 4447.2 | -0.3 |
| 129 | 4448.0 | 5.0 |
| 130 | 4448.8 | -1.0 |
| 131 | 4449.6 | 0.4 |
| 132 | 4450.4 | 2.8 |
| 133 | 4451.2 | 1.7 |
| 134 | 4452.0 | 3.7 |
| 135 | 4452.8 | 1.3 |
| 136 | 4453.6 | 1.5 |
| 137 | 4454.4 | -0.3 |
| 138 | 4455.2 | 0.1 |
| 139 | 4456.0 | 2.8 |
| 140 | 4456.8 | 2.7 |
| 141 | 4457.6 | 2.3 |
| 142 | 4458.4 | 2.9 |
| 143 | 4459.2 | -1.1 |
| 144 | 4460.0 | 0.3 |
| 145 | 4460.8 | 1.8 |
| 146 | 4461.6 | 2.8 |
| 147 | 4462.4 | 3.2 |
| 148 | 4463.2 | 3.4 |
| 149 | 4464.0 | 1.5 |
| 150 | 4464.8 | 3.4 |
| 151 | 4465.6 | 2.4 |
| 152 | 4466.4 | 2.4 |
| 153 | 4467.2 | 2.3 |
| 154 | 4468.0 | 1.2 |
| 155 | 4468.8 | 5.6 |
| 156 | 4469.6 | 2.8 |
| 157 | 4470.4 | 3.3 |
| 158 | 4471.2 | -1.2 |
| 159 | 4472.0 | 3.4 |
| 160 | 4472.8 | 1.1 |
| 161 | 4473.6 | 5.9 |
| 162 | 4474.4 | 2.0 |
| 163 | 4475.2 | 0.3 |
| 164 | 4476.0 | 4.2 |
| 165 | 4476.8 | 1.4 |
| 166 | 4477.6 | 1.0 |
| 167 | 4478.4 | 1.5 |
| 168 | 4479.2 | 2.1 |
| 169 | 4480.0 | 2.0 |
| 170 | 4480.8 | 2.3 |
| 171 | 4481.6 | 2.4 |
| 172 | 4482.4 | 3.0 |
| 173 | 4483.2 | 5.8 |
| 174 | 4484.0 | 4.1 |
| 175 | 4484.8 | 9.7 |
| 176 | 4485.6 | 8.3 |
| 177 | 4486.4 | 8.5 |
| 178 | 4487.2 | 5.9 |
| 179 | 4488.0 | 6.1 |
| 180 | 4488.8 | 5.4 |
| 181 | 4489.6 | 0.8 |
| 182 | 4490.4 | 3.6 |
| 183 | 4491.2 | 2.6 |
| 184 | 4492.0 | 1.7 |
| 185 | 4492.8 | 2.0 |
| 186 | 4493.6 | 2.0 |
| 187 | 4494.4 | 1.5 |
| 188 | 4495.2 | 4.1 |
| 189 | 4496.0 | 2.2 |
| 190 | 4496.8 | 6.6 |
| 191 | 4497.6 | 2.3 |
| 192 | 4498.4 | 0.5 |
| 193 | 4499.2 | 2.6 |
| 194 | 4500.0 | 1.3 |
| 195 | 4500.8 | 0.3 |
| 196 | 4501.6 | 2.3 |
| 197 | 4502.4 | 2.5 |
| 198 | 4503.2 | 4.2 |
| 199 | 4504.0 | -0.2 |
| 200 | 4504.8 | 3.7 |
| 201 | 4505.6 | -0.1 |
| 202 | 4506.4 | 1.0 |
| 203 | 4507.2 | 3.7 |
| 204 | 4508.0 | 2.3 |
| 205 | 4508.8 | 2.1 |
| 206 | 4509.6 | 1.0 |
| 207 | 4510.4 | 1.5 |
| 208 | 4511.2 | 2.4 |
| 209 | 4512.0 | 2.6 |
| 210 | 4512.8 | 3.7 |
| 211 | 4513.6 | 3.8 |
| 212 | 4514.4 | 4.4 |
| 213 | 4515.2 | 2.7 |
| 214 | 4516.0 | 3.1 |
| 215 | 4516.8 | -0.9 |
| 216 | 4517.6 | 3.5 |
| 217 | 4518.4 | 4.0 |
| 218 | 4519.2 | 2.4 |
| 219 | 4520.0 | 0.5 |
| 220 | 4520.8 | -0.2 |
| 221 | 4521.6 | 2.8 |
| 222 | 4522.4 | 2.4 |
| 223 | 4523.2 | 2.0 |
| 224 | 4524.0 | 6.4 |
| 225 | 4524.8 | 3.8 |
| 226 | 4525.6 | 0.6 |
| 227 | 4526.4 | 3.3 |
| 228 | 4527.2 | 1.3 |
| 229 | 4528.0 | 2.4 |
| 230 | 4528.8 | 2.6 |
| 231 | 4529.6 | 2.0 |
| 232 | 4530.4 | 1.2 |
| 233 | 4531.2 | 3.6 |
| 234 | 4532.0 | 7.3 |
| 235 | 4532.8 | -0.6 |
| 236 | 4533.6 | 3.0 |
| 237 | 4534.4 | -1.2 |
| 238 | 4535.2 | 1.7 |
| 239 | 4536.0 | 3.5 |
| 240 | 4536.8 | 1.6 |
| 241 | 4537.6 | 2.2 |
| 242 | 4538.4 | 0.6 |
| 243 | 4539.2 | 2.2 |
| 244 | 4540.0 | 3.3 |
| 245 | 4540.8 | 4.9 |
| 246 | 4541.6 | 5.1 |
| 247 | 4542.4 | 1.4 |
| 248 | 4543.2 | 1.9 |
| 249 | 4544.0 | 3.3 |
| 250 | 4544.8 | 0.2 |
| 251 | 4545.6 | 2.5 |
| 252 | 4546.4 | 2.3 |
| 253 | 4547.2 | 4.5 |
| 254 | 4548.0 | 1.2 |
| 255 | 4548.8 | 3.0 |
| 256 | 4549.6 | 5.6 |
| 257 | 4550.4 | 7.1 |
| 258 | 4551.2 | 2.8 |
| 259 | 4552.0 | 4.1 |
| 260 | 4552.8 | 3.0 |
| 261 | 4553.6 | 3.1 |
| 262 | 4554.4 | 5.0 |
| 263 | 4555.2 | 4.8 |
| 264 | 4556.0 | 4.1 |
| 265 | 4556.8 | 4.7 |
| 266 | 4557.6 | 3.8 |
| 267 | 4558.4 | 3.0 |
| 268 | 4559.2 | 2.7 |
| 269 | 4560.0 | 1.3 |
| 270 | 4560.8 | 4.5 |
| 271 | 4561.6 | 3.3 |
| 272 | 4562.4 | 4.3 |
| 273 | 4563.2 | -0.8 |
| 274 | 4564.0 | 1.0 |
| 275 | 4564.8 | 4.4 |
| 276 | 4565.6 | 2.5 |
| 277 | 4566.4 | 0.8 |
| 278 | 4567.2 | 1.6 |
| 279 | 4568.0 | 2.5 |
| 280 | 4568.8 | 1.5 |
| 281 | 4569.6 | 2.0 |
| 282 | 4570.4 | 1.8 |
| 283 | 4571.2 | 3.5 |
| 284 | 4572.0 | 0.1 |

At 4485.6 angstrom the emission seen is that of [O II] 3727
